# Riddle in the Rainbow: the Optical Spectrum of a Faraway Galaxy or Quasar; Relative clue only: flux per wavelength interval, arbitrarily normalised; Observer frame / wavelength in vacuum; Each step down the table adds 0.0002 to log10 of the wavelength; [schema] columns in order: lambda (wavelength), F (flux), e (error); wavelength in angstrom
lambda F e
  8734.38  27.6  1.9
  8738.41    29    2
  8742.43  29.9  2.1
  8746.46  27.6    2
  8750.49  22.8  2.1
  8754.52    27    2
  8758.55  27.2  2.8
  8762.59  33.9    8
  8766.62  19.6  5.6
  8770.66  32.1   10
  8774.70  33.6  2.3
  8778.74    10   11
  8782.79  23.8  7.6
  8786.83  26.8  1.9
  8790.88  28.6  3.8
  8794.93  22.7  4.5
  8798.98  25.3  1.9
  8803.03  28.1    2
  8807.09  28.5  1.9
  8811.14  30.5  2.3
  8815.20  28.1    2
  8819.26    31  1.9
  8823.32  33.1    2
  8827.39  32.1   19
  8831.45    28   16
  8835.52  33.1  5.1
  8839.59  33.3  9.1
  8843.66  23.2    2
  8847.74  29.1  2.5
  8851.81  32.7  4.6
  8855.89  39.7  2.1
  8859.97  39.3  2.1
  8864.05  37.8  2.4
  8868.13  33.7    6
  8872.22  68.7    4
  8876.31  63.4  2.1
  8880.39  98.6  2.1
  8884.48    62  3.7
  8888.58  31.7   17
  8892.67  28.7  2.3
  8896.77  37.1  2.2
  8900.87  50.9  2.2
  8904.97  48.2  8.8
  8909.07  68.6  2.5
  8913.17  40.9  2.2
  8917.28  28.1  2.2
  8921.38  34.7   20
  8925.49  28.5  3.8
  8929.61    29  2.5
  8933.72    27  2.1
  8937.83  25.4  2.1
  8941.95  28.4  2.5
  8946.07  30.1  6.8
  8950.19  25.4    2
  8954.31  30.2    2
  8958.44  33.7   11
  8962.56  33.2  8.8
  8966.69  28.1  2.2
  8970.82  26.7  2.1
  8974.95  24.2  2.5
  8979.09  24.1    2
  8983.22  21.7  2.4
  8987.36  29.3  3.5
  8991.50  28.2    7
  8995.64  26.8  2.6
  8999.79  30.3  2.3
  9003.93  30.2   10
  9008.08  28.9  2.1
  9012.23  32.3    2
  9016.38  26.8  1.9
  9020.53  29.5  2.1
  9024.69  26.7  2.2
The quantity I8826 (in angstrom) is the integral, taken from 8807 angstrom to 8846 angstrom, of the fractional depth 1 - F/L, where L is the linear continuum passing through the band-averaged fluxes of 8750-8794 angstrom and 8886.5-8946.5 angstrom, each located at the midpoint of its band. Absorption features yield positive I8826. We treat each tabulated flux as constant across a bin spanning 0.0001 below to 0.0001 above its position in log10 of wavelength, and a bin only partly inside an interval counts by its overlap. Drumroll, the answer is -0.6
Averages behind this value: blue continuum 26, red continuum 36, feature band 30.2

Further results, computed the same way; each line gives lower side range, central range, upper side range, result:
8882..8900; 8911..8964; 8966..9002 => 5.8 angstrom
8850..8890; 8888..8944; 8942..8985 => 5.0 angstrom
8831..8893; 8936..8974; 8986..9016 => 5.6 angstrom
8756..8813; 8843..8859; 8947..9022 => -3.1 angstrom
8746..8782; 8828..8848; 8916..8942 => -1.8 angstrom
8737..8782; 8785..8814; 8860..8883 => 8.2 angstrom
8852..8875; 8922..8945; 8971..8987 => 2.7 angstrom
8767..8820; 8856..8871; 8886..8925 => -1.5 angstrom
